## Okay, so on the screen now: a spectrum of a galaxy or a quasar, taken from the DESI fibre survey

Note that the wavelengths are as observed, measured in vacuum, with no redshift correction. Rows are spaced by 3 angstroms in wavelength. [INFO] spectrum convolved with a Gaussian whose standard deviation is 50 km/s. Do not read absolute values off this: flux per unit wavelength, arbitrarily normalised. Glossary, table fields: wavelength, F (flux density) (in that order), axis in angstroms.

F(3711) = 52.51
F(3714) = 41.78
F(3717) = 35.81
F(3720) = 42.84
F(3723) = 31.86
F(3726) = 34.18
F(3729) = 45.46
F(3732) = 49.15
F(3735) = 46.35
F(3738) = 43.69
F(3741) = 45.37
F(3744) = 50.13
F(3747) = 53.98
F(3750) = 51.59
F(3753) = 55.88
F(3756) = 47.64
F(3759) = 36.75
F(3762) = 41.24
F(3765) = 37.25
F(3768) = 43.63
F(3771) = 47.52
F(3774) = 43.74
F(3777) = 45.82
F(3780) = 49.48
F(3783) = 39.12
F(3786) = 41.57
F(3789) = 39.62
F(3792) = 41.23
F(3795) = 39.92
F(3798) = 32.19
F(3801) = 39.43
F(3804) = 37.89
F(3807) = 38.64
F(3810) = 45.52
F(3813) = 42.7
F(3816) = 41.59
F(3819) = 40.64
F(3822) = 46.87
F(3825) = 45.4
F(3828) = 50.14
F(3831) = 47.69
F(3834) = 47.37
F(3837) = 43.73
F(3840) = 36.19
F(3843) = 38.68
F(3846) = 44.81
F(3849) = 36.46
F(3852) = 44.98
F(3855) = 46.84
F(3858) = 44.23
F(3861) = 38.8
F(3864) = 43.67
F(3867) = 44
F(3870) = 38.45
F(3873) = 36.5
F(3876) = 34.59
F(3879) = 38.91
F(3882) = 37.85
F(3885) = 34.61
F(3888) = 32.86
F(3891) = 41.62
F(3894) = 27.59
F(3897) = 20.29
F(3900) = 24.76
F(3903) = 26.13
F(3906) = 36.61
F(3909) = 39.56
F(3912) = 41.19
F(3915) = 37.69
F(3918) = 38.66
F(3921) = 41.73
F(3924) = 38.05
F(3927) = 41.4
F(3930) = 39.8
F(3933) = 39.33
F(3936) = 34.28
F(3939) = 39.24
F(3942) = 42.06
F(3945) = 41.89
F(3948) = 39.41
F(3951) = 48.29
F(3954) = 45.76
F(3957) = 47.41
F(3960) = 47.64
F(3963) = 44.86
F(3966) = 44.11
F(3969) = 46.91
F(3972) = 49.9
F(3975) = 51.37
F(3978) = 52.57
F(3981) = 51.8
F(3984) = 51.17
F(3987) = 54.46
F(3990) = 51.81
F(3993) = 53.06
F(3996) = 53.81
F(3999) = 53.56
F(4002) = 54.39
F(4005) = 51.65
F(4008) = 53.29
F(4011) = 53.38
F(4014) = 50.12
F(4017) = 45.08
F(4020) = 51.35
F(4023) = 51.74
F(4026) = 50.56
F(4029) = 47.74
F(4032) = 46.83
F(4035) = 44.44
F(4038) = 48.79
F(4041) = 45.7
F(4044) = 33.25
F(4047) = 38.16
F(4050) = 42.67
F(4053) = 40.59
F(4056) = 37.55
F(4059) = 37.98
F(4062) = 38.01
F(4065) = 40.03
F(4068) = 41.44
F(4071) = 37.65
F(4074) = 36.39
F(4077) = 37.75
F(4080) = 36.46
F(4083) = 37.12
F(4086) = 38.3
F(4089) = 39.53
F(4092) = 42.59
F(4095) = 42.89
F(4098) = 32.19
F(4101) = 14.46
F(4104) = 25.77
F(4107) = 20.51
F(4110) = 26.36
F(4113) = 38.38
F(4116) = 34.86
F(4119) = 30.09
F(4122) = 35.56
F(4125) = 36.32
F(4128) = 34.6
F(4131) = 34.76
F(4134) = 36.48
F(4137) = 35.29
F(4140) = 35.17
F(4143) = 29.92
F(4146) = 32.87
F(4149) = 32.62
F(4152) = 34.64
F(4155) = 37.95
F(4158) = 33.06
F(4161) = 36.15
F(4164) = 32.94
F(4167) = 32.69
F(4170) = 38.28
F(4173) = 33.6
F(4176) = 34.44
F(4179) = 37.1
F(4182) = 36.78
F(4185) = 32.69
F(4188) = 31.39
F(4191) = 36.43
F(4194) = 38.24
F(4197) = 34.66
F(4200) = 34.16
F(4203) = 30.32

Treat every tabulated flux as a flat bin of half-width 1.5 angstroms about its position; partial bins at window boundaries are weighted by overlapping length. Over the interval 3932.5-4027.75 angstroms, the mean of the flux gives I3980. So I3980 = 48.4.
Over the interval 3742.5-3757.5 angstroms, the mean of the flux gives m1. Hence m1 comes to 51.8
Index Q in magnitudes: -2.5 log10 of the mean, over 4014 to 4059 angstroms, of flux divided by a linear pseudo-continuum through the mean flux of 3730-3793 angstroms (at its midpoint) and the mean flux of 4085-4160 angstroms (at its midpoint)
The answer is -0.22 mag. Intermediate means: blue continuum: 45.3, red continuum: 33.4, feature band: 44.6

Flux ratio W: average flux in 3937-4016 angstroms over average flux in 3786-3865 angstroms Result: 1.16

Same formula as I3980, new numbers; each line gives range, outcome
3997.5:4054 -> 47.6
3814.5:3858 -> 43.7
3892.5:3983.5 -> 40.8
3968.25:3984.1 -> 50.7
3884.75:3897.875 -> 31.6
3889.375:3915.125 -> 32.6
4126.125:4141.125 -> 35.3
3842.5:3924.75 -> 37.5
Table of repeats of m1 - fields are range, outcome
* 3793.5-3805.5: 37.4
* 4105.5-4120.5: 30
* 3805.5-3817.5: 42.1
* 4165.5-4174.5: 34.9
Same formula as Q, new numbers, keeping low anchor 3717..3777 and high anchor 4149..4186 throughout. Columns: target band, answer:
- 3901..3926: 0.09 mag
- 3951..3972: -0.18 mag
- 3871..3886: 0.14 mag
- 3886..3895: 0.20 mag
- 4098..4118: 0.31 mag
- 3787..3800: 0.13 mag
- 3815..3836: -0.07 mag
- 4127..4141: 0.01 mag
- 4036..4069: -0.08 mag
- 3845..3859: -0.03 mag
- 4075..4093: -0.05 mag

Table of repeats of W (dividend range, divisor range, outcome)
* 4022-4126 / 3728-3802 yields 0.85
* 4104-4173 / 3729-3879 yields 0.77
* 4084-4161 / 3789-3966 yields 0.84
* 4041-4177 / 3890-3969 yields 0.90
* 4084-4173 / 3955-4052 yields 0.69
